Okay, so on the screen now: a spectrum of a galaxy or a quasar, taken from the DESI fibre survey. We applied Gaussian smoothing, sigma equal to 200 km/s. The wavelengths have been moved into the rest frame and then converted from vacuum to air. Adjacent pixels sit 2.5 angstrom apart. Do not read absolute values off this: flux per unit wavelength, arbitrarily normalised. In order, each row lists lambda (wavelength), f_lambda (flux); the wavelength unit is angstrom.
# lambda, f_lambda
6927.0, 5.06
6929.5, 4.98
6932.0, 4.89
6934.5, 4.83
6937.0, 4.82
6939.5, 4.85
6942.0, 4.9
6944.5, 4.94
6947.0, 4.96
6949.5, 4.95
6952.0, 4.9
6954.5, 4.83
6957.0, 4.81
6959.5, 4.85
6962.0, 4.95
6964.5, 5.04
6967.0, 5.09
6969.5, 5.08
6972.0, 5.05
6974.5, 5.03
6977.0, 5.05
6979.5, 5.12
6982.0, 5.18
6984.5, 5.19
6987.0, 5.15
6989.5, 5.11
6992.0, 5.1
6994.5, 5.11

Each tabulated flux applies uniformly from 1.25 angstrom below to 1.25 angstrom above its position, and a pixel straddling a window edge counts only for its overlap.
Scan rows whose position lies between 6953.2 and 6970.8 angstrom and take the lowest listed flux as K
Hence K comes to 4.81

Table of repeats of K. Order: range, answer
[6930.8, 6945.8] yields 4.82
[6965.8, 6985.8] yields 5.03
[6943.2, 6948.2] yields 4.94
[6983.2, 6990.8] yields 5.11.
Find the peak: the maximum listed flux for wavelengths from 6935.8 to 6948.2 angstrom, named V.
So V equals 4.96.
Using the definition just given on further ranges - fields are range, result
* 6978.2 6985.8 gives 5.19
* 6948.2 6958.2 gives 4.95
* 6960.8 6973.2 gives 5.09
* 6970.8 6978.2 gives 5.05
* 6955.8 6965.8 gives 5.04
